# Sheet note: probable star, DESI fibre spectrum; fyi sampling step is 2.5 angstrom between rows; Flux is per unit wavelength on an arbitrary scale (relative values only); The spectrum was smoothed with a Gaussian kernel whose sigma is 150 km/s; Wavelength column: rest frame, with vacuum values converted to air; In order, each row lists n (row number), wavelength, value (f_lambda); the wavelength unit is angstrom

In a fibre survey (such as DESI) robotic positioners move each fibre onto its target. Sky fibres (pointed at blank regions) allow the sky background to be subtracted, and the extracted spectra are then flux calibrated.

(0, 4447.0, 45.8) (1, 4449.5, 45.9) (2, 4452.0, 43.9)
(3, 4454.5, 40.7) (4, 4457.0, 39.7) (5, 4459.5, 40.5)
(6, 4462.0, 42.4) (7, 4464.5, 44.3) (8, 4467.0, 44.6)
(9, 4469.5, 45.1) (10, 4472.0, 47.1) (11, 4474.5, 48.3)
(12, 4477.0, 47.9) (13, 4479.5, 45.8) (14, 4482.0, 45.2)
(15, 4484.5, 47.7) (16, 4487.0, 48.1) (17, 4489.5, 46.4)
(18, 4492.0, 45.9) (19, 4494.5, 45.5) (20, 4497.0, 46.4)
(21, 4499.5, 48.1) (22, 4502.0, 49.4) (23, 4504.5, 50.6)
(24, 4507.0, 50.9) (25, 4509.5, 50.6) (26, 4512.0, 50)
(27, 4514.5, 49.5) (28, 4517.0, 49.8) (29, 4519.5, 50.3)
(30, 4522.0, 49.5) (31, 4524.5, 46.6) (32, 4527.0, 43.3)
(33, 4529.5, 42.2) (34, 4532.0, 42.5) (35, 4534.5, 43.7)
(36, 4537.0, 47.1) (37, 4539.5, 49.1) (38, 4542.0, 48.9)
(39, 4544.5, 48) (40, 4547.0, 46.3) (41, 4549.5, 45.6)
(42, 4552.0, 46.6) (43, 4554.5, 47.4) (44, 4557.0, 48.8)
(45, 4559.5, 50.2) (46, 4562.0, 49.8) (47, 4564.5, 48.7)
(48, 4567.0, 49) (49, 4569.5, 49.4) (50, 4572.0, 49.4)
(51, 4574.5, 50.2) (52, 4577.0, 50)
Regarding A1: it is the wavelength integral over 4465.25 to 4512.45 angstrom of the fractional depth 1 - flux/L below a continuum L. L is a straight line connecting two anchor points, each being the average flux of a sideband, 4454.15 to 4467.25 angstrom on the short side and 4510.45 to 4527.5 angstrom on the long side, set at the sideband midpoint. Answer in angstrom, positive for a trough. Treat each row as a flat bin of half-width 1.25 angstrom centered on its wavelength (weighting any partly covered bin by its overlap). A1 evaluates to -2.4 angstrom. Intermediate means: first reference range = 41.9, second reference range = 48.7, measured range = 47.5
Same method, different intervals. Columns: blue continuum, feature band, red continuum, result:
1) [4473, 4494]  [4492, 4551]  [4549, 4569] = 0.14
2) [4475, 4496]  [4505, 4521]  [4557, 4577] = -0.87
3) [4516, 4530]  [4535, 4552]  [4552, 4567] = 0.28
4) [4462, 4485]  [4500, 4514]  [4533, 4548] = -1.08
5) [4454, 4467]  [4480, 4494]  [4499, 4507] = 0.06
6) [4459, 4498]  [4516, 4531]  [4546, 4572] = 0.11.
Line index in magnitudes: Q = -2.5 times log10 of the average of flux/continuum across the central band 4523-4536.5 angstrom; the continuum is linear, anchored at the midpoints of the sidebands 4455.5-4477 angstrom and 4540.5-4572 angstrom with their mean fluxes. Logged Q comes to 0.07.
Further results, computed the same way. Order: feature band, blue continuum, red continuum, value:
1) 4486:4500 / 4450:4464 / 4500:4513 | 0.03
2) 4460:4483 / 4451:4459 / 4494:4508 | -0.04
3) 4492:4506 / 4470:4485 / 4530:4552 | -0.03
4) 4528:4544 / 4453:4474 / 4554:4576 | 0.04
